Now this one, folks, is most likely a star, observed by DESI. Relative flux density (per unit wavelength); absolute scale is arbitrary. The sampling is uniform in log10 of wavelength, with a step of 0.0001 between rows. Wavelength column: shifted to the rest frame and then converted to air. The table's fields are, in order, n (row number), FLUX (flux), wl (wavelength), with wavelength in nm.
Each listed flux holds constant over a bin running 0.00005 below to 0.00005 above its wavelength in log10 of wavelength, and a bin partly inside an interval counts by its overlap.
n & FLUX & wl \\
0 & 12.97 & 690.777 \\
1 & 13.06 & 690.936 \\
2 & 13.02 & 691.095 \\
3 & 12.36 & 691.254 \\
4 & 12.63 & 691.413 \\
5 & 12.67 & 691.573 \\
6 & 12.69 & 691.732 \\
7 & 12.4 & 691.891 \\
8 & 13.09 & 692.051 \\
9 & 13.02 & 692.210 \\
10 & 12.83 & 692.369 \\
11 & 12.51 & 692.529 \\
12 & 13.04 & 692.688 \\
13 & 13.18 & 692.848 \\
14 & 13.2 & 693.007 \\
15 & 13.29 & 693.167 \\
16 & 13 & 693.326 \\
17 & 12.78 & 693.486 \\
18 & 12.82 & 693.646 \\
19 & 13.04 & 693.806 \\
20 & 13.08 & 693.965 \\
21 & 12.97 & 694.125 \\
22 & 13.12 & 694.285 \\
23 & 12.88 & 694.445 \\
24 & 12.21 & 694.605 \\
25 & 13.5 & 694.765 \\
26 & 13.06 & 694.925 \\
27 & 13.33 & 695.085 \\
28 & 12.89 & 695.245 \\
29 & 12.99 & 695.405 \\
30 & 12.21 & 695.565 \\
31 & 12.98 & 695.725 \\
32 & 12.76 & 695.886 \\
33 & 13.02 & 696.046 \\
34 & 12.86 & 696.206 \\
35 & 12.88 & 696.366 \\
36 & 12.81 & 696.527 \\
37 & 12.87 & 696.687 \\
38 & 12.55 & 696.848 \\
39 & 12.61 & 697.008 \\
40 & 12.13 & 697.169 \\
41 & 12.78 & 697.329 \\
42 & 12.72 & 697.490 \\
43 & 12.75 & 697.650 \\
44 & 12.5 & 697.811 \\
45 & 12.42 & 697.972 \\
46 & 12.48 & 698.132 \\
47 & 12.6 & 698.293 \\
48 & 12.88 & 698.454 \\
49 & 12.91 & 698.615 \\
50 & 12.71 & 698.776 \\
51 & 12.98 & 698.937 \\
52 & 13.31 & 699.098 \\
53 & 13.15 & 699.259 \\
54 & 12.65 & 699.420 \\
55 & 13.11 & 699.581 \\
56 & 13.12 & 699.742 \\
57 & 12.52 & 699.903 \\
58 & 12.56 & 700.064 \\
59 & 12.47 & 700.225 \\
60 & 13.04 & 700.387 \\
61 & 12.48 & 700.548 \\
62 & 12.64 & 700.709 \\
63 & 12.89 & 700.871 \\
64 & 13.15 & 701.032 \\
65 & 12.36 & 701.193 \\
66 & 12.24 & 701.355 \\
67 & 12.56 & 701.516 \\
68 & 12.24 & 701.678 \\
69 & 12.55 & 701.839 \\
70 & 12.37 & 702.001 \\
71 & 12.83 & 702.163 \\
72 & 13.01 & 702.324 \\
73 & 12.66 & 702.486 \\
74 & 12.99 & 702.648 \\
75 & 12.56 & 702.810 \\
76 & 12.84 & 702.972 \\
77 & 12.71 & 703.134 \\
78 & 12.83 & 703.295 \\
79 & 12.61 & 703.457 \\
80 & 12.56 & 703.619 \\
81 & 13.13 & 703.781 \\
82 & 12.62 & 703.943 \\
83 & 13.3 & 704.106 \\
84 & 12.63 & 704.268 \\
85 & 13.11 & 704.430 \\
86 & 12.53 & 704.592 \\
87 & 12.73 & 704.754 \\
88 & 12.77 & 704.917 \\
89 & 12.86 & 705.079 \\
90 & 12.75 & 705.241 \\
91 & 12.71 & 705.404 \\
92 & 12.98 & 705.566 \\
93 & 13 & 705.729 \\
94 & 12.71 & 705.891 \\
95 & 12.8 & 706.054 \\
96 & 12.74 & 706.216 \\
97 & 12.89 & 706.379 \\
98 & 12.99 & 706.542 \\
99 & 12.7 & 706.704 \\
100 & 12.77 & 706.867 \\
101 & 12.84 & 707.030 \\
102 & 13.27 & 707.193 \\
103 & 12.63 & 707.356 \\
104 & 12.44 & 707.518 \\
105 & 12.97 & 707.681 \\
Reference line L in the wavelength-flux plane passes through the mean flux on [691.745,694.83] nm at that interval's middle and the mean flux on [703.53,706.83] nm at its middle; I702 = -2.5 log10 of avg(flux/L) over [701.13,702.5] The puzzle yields 0.03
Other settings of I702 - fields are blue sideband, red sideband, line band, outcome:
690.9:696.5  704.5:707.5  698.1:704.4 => 0.01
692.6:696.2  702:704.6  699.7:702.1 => 0.02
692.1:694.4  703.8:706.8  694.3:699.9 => 0.01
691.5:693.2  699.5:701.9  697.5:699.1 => 0.00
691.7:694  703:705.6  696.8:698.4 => 0.03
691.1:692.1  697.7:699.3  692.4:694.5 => -0.03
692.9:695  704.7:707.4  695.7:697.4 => 0.02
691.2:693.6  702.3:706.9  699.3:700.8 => 0.01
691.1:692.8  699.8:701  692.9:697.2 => -0.01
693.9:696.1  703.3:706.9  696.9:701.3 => 0.01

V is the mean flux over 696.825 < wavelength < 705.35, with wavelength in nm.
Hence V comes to 12.7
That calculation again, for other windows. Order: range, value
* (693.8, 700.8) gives 12.8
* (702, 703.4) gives 12.8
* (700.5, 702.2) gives 12.6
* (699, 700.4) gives 12.9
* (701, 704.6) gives 12.7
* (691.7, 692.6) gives 12.8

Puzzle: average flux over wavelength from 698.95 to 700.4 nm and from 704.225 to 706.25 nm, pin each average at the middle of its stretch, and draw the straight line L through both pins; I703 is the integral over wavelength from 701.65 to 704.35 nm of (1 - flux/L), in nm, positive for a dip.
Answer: 0.02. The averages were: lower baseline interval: 12.9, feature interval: 12.7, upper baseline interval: 12.8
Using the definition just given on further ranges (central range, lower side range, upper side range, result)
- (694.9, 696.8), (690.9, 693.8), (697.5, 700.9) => -0.01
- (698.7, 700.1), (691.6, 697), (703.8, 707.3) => 0.00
